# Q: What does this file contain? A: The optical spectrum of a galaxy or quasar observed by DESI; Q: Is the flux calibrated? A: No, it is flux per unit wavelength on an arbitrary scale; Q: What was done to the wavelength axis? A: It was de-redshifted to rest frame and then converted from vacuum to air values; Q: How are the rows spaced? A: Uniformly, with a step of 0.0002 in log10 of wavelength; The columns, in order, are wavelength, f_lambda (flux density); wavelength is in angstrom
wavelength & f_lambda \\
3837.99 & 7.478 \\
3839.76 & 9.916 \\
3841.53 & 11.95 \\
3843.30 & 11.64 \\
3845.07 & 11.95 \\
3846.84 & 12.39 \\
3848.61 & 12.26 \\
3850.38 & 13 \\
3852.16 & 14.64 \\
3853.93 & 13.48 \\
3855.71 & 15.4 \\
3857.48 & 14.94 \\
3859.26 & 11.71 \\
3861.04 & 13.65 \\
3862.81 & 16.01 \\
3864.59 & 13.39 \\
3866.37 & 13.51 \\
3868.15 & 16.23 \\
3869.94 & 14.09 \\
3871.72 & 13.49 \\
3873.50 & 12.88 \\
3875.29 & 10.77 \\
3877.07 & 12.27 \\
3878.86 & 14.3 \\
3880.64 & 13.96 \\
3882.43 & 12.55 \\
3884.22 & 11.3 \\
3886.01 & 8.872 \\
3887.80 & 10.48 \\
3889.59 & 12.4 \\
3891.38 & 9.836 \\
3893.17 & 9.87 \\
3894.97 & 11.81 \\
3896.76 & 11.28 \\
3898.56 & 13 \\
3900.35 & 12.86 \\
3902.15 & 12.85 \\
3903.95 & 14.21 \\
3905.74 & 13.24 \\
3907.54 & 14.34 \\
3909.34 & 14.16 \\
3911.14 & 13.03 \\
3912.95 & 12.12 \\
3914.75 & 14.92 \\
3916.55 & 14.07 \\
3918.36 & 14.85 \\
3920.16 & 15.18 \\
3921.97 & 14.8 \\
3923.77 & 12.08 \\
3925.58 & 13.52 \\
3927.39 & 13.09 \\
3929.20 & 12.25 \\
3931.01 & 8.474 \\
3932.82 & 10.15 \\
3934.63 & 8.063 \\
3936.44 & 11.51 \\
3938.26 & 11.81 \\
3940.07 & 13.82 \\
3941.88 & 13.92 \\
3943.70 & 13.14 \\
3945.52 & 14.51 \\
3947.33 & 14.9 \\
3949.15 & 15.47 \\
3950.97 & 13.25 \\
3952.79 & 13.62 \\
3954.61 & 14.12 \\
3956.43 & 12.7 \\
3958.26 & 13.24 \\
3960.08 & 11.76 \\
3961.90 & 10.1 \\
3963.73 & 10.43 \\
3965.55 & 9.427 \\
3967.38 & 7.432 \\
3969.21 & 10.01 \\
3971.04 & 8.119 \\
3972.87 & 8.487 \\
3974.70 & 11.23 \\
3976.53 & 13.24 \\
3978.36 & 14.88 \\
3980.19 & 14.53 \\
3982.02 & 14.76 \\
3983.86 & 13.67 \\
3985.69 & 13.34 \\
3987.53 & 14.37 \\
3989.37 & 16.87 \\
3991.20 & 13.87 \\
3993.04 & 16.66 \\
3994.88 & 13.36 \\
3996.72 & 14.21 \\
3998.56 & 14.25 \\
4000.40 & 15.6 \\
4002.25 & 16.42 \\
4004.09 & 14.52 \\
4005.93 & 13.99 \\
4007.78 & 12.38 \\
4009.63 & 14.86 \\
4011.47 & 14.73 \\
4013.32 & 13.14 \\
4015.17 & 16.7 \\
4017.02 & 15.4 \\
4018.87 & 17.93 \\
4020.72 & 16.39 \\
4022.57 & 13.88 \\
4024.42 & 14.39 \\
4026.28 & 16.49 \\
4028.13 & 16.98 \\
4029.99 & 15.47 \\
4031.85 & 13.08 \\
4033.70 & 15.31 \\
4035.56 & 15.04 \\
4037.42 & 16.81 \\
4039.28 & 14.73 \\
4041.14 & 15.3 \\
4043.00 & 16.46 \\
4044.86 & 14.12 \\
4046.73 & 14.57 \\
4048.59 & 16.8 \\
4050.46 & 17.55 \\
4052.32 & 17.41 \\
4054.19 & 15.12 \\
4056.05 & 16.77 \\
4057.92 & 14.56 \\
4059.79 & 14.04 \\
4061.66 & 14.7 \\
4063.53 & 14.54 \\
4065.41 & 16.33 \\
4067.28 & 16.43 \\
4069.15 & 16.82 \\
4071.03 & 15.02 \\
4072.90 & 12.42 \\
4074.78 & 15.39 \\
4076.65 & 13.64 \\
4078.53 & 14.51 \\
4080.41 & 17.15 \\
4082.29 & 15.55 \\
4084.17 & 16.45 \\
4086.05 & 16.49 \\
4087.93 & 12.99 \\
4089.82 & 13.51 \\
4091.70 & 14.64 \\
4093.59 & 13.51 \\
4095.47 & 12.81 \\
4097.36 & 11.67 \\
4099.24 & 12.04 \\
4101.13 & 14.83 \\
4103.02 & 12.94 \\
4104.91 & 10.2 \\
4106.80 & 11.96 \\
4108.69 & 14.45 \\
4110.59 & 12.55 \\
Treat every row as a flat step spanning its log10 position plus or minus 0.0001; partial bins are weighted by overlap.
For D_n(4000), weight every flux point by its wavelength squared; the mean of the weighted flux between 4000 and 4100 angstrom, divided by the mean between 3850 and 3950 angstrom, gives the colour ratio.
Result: 1.25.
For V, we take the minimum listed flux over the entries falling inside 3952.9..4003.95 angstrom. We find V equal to 7.432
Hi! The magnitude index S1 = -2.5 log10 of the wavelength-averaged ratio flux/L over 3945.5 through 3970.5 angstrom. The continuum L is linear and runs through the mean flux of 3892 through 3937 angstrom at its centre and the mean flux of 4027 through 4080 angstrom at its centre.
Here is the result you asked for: 0.12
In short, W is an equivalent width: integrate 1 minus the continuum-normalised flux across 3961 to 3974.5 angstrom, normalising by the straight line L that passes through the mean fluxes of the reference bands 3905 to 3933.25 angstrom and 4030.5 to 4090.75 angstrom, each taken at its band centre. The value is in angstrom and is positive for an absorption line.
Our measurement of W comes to 4.5 angstrom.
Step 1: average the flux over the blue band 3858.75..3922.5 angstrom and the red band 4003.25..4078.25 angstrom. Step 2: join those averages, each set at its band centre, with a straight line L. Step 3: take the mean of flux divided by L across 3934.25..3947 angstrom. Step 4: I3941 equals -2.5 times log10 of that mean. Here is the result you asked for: 0.09 mag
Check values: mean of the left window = 13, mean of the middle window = 12.7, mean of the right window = 15.3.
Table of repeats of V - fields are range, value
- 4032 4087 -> 12.42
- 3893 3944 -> 8.063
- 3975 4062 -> 12.38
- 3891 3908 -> 9.836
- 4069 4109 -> 10.2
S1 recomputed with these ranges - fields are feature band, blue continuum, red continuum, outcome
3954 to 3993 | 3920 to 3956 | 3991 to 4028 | 0.14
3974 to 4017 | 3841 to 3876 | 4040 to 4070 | 0.04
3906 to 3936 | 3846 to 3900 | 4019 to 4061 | 0.06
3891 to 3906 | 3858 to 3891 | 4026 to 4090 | 0.09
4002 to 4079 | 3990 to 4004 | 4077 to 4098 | -0.04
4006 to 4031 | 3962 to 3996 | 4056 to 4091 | -0.13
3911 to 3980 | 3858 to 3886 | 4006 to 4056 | 0.16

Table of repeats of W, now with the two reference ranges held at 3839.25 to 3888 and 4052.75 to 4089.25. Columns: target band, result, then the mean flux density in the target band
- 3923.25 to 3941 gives 2.9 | 11.5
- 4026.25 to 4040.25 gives -0.6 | 15.4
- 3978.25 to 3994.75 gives -0.5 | 14.7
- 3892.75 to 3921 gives 0.3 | 13.3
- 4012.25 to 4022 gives -0.8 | 15.8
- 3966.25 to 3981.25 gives 3.3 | 11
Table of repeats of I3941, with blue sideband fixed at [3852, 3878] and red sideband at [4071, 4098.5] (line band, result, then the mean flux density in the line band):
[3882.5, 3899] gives 0.247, 11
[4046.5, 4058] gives -0.147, 16.3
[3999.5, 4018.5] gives -0.054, 14.9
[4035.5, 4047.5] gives -0.080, 15.3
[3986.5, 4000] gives -0.054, 14.8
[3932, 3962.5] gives 0.099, 12.7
